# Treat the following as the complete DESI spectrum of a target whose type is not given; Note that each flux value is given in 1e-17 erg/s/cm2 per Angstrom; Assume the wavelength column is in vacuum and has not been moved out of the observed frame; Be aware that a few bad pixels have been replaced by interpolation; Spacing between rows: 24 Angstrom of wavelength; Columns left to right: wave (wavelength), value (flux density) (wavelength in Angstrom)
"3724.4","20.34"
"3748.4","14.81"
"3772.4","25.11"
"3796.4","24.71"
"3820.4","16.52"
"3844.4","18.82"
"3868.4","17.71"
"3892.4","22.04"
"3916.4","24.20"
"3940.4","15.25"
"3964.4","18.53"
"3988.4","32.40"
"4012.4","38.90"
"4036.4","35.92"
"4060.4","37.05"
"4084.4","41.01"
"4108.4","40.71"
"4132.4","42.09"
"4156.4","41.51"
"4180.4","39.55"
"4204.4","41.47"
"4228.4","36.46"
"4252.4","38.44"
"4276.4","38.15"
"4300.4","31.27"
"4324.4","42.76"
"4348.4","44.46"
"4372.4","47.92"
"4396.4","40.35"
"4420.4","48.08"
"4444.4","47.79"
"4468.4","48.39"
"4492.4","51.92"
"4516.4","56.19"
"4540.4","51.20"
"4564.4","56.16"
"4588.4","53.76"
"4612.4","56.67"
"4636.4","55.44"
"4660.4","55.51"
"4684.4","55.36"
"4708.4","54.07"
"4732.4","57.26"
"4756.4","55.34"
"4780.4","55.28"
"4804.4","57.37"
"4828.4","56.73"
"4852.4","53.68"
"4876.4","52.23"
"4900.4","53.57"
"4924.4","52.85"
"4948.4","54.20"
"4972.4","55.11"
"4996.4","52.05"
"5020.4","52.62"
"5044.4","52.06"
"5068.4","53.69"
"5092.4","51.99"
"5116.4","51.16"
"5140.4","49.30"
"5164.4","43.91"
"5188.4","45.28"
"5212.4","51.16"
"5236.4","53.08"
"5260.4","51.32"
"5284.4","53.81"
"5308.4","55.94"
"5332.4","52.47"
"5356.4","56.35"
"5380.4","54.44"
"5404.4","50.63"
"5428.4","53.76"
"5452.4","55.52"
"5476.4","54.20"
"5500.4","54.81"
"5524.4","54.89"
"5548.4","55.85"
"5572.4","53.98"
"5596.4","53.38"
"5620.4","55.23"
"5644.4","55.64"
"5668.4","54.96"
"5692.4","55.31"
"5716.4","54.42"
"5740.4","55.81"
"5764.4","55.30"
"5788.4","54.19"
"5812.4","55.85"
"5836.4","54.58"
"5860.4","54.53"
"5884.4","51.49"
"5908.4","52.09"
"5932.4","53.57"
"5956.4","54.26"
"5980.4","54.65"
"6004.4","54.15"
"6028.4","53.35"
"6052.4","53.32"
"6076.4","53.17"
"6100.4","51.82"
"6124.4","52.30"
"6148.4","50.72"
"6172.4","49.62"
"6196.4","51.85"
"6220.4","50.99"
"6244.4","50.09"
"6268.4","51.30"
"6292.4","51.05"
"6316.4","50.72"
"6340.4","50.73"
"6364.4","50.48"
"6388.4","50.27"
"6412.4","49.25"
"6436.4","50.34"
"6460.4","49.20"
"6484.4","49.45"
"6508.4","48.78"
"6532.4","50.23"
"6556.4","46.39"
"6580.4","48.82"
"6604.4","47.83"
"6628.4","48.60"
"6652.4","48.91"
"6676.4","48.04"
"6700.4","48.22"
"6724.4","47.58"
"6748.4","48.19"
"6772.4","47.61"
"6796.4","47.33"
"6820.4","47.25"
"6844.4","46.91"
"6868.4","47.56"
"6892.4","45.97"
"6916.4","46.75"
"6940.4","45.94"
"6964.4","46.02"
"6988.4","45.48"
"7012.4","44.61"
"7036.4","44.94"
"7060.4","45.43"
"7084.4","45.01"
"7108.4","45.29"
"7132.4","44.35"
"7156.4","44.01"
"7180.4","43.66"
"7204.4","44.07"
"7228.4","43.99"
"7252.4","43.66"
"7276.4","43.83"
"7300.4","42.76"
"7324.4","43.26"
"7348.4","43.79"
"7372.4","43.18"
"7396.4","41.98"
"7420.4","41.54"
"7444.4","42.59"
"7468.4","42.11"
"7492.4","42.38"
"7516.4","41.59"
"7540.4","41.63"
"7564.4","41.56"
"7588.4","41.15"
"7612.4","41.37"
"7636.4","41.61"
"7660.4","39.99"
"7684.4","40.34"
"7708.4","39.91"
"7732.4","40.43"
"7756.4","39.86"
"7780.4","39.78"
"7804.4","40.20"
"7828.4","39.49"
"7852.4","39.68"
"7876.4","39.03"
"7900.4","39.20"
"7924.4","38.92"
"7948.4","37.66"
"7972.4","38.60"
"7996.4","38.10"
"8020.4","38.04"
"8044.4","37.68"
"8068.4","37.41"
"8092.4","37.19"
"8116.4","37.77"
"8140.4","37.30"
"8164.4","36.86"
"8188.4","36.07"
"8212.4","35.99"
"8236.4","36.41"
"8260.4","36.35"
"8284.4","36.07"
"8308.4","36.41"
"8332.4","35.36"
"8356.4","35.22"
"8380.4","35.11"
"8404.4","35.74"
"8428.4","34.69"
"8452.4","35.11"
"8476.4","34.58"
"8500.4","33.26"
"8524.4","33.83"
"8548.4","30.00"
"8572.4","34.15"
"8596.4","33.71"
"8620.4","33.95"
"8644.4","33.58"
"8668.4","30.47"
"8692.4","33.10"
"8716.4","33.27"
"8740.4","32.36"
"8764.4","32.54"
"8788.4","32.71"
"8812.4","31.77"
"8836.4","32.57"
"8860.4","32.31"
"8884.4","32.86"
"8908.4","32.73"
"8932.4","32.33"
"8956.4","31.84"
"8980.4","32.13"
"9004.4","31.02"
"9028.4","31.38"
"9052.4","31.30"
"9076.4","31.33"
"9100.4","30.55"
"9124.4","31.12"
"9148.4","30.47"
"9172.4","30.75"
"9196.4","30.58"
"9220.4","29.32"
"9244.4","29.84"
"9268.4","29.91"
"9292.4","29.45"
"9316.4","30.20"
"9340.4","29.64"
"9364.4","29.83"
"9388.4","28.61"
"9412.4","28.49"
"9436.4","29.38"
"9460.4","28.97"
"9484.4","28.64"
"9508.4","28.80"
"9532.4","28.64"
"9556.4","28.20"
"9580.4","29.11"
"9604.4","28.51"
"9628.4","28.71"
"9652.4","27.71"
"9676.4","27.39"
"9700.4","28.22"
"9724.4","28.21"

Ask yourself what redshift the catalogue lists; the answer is 0.00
